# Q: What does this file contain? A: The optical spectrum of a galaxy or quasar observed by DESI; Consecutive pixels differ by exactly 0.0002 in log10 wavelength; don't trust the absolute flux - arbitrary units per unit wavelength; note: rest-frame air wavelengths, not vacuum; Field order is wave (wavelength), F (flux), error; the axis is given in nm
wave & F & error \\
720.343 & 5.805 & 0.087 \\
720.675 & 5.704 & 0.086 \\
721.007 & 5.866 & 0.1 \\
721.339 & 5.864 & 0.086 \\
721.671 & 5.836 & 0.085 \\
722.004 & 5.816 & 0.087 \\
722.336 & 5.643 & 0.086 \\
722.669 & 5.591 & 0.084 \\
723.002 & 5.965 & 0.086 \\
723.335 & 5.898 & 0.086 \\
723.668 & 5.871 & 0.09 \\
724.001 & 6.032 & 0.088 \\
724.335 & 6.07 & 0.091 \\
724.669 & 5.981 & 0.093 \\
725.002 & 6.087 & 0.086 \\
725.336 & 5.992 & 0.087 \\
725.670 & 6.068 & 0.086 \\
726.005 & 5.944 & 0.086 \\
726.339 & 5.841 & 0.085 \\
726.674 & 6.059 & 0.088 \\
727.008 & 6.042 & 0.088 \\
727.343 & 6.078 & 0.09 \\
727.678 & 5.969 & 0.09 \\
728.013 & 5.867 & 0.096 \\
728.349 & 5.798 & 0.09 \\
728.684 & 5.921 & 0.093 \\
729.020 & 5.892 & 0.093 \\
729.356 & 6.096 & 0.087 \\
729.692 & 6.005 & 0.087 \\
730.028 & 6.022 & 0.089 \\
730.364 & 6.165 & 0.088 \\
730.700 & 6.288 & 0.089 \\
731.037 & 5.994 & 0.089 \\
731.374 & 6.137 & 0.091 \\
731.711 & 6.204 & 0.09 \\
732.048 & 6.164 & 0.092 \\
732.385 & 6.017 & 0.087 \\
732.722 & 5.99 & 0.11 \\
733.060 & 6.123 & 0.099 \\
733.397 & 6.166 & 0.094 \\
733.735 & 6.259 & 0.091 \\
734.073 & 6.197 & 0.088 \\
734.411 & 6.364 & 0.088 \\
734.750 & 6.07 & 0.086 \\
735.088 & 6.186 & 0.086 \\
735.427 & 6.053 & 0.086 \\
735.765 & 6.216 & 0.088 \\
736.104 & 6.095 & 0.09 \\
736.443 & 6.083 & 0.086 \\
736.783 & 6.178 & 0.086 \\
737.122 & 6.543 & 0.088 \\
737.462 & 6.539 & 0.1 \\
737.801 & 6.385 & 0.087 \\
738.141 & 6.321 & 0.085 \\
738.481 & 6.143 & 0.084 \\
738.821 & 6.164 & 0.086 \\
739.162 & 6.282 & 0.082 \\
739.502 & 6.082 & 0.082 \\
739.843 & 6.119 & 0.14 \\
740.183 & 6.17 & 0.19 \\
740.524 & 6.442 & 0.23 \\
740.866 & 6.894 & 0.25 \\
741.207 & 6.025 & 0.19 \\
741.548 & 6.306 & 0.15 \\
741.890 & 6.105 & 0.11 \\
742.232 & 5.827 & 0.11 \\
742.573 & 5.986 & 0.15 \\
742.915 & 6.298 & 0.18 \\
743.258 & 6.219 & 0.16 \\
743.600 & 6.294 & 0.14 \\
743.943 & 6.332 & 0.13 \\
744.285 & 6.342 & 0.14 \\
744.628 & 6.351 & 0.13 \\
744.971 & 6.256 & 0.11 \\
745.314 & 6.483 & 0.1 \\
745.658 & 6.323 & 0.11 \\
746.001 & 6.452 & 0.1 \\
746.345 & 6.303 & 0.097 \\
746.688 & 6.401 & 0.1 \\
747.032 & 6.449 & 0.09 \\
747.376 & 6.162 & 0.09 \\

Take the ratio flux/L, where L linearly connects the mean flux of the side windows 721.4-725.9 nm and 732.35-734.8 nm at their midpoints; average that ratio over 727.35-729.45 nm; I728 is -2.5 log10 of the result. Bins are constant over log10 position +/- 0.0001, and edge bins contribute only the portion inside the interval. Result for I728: 0.02 mag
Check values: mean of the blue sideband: 5.91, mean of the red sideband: 6.16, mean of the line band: 5.93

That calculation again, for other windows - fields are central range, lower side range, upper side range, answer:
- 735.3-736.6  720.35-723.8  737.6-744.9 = 0.001 mag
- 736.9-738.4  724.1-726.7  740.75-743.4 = -0.048 mag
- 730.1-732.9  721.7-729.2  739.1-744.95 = -0.014 mag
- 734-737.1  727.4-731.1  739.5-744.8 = -0.010 mag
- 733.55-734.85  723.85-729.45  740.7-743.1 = -0.024 mag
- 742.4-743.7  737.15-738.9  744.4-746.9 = 0.028 mag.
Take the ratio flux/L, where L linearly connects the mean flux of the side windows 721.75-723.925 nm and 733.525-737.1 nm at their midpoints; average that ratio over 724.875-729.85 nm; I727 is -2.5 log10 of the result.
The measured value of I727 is -0.01 mag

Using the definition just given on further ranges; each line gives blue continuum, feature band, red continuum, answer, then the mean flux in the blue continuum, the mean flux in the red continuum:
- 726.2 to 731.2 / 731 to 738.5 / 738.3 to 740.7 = -0.015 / 6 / 6.2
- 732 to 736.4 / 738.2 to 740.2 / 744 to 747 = 0.013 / 6.14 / 6.37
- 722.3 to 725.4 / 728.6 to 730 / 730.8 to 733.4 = 0.010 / 5.92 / 6.1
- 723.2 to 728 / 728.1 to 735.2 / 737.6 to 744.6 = -0.001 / 5.99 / 6.24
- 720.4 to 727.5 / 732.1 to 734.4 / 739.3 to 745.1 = -0.012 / 5.91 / 6.24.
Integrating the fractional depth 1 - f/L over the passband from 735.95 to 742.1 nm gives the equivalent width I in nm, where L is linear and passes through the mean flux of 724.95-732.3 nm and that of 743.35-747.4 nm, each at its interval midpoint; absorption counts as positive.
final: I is -0.04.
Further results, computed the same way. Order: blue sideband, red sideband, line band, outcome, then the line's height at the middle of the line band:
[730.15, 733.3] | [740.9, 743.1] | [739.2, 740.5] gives -0.01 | 6.14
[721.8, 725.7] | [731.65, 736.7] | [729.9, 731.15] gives -0.01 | 6.06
